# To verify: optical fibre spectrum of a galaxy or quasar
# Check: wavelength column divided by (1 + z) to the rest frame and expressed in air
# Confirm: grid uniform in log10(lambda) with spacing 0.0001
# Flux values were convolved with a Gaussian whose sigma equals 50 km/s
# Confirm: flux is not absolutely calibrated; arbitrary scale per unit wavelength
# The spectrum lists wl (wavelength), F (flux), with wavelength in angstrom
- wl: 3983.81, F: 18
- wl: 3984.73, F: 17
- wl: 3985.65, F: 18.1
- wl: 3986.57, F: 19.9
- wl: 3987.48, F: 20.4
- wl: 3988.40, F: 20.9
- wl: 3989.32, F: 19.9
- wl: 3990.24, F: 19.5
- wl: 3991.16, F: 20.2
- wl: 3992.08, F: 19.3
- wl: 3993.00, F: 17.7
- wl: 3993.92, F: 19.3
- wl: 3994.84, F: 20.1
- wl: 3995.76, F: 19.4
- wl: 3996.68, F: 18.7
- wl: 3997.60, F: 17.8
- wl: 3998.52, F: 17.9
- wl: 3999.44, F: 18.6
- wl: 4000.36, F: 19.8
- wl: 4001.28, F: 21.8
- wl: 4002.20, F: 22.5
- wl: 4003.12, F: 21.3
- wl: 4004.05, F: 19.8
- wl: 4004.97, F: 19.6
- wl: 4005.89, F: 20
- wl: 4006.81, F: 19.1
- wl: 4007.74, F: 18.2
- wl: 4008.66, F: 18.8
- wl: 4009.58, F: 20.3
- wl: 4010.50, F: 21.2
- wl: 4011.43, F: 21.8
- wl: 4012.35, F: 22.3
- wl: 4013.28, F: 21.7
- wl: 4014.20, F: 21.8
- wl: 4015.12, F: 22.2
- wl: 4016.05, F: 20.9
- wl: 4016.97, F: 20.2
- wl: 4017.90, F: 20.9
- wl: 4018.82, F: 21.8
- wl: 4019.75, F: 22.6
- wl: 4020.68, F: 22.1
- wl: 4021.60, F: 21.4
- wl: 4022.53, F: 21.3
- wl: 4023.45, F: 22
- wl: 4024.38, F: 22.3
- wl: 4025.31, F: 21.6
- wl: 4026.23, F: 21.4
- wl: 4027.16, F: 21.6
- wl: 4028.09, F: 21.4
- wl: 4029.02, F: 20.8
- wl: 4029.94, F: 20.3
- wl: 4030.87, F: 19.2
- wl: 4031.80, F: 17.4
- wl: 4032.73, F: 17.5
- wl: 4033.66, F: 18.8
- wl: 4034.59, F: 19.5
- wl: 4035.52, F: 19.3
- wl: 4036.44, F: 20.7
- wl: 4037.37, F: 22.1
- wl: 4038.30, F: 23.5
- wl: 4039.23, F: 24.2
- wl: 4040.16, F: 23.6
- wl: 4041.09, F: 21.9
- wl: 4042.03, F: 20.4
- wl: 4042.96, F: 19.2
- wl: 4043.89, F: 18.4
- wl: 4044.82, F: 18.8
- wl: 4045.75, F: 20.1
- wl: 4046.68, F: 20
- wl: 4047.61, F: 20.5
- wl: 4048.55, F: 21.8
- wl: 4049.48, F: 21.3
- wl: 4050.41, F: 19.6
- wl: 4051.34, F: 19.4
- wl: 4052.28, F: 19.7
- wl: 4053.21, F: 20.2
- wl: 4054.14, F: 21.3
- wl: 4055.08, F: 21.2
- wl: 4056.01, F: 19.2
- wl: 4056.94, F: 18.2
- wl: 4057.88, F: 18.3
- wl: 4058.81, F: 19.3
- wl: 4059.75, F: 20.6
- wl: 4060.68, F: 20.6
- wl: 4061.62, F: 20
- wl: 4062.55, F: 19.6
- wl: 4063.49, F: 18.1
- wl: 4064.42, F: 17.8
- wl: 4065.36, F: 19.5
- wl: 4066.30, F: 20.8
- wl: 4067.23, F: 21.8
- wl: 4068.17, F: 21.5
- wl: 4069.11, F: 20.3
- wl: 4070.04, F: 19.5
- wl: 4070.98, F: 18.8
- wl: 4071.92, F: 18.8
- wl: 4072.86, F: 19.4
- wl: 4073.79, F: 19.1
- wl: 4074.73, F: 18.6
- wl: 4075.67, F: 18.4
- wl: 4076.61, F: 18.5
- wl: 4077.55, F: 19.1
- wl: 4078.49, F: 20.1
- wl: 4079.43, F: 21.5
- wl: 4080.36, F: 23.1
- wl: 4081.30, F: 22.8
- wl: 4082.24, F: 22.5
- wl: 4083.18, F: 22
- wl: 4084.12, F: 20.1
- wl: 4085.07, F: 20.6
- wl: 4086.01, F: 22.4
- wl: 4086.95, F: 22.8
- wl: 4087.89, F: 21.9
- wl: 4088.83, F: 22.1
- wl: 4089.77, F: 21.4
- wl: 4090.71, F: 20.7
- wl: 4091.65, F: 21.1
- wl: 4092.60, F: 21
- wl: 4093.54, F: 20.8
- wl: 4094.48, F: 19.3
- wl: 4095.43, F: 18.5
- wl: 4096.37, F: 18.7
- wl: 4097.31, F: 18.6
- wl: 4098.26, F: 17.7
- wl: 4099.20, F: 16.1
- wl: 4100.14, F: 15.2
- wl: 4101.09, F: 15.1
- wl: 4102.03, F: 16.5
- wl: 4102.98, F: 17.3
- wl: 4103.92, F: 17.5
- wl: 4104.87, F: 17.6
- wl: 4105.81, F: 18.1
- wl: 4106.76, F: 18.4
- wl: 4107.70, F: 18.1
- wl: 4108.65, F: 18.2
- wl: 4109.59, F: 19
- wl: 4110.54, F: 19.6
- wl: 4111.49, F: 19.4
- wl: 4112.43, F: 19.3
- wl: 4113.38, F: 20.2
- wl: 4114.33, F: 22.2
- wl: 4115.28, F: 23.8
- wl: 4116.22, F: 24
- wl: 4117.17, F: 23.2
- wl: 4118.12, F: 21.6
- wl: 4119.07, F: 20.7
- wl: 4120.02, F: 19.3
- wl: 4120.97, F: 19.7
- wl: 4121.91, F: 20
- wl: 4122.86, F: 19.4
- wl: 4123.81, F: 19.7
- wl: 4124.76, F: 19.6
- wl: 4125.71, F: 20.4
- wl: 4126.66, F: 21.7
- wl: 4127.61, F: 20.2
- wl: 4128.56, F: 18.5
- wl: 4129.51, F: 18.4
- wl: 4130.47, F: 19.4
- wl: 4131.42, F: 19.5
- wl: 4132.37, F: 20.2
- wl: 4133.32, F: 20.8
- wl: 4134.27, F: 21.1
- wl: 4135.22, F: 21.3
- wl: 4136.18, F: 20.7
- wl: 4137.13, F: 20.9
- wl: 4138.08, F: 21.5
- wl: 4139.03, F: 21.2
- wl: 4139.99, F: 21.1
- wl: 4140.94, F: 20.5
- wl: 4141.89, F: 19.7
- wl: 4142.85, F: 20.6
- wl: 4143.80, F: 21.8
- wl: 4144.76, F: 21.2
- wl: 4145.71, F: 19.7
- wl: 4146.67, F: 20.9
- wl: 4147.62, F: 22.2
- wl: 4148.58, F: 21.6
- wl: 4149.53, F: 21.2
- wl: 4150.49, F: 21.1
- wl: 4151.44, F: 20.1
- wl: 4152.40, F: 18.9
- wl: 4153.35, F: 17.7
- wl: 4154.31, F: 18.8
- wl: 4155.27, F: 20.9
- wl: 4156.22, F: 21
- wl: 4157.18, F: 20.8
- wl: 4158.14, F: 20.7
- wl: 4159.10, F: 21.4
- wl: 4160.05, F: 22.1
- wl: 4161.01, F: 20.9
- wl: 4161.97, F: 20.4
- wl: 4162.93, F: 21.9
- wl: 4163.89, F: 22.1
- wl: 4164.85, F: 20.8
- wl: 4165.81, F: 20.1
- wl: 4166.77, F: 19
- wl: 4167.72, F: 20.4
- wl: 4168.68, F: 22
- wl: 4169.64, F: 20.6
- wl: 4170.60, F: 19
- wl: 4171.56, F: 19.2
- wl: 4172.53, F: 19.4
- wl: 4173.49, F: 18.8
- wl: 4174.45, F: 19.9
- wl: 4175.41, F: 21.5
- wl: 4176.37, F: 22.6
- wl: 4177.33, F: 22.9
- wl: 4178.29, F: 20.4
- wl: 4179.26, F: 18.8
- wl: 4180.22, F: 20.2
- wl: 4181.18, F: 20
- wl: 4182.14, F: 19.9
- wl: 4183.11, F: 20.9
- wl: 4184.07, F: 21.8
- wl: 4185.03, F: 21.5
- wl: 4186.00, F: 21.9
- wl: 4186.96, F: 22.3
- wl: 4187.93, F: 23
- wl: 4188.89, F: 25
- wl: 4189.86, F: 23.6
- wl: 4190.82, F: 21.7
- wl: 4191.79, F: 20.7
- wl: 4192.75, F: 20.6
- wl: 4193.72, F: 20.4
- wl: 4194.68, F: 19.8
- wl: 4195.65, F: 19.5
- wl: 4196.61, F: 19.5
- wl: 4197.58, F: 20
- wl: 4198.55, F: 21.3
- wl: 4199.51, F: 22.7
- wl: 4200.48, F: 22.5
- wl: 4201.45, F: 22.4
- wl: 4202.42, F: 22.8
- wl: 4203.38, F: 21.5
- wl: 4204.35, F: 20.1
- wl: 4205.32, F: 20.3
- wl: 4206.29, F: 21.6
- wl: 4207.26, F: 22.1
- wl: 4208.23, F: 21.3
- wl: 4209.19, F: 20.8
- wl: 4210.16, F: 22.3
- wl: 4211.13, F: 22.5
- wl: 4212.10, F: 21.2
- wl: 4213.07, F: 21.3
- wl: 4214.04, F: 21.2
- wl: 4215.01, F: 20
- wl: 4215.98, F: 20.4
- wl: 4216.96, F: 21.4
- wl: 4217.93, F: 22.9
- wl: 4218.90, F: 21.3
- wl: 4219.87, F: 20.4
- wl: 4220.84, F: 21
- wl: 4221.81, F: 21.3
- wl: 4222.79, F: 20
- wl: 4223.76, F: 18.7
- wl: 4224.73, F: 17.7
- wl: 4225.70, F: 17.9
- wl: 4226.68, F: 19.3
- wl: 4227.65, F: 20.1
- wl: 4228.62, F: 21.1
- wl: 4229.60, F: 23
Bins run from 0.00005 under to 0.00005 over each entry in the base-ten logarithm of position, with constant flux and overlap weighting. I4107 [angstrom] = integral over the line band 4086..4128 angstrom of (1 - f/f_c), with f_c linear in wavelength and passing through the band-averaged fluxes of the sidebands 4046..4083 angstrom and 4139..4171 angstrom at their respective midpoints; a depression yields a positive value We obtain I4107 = 1.3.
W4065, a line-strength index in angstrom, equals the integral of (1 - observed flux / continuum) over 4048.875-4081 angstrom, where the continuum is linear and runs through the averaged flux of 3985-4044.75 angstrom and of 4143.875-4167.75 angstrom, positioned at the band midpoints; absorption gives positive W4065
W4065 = 1.1 angstrom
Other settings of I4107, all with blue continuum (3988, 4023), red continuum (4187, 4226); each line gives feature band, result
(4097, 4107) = 1.8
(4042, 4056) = 0.3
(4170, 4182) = 0.5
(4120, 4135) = 0.7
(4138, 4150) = -0.1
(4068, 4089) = 0.1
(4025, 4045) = -0.1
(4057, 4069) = 0.5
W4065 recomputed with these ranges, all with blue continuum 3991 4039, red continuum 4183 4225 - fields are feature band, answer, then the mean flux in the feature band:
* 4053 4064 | 0.5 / 19.7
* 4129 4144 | 0.3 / 20.5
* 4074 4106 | 1.7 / 19.6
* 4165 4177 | 0.5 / 20.3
